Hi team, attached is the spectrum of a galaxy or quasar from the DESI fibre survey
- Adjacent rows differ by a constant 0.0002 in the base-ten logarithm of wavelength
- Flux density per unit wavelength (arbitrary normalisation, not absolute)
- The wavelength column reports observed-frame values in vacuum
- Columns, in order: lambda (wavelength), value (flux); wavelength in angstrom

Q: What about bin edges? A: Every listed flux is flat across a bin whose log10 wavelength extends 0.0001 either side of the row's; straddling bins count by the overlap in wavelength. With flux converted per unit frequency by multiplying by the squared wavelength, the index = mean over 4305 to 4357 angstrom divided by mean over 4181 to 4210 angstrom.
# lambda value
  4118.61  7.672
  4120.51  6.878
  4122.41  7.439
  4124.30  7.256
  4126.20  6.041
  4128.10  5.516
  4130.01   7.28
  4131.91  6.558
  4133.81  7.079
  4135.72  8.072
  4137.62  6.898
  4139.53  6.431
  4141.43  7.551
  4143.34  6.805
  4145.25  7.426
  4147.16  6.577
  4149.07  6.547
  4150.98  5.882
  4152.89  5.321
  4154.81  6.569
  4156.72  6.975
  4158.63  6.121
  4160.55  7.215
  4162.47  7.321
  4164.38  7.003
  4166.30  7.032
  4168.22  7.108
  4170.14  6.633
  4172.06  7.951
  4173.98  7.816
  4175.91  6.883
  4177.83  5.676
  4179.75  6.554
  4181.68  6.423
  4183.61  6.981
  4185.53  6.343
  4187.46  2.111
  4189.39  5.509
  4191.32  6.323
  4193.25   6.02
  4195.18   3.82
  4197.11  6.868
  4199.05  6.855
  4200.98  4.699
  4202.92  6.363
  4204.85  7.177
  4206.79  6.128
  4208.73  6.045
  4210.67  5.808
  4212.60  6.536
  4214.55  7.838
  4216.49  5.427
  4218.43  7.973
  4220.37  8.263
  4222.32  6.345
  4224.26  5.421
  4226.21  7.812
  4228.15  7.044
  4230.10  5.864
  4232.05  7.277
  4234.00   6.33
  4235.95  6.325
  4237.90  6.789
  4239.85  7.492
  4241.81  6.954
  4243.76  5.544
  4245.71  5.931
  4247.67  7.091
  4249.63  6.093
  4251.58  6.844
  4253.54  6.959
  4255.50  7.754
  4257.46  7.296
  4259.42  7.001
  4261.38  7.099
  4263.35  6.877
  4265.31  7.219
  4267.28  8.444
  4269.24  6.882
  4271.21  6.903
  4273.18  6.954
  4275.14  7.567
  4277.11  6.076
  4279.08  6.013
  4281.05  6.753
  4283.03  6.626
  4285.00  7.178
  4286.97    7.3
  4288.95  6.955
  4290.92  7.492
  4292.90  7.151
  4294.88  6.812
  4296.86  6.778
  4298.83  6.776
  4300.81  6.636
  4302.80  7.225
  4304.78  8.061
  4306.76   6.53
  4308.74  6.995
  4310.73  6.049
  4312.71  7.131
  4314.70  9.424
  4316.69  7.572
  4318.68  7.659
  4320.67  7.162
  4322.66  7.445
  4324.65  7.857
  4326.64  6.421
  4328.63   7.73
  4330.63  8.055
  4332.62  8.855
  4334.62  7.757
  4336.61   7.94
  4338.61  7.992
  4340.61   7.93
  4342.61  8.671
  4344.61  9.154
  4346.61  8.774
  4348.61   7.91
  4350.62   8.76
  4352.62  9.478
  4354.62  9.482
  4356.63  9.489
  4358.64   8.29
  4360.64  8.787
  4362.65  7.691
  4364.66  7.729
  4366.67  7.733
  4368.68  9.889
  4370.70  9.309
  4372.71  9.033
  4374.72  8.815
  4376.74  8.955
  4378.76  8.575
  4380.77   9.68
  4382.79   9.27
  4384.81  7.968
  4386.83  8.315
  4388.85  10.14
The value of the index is 1.46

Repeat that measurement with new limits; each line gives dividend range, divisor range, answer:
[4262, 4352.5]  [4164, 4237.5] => 1.22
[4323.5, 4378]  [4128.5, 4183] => 1.36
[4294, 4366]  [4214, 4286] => 1.19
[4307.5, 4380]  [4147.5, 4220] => 1.39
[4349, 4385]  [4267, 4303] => 1.32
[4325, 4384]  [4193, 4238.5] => 1.41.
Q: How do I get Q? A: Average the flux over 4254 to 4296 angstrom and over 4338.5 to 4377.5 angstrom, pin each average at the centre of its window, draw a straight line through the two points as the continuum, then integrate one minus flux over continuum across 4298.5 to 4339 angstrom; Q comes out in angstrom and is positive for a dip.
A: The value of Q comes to 2.2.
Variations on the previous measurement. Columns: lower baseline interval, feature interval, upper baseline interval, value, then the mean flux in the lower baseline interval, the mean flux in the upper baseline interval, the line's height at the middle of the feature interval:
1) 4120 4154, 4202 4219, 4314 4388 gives 1.8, 6.75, 8.42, 7.32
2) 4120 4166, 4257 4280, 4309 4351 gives 1.5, 6.78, 7.89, 7.52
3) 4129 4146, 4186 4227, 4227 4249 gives 3.6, 7.11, 6.61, 6.76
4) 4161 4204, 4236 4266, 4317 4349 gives 0.9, 6.3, 7.95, 7.05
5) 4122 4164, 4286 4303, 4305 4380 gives 1.8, 6.76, 8.2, 7.85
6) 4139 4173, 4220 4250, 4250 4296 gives 1.4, 6.81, 7.04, 6.96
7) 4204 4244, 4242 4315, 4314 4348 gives 4.0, 6.7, 8.01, 7.37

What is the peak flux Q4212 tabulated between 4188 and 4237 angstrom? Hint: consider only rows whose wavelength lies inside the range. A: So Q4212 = 8.263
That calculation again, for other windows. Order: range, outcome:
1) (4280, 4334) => 9.424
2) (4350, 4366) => 9.489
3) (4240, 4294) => 8.444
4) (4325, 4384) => 9.889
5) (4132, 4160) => 8.072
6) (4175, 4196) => 6.981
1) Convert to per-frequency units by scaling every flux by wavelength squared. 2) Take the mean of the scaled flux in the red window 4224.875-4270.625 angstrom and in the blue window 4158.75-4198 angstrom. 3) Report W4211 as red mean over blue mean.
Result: 1.12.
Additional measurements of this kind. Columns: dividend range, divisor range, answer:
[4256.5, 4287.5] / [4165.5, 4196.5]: 1.18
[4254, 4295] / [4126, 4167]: 1.11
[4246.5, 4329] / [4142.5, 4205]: 1.18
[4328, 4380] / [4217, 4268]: 1.31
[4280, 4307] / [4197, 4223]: 1.11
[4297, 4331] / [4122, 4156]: 1.18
